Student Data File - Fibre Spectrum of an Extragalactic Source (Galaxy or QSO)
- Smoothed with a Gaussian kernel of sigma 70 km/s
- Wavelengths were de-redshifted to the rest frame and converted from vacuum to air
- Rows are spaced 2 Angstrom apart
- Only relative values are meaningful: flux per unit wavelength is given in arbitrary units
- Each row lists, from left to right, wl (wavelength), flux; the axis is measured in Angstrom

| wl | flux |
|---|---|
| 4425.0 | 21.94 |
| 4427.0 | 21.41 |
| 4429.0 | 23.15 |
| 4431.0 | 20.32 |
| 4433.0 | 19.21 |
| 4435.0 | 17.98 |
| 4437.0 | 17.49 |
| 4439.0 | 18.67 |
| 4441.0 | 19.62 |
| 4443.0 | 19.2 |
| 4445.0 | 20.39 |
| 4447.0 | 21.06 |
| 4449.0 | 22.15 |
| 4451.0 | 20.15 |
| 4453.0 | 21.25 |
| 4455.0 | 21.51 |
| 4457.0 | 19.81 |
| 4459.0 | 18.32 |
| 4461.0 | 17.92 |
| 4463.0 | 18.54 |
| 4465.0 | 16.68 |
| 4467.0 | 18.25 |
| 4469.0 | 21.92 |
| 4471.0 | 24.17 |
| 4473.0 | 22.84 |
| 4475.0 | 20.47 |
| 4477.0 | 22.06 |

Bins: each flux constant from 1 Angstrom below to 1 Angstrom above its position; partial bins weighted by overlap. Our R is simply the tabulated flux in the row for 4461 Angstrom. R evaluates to 17.92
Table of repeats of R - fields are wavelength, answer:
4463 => 18.54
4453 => 21.25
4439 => 18.67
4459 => 18.32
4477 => 22.06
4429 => 23.15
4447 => 21.06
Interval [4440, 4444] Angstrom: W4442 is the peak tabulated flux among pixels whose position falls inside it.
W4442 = 19.62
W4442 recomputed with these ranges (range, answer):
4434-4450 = 22.15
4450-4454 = 21.25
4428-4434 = 23.15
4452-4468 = 21.51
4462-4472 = 24.17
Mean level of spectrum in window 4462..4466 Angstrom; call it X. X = 17.6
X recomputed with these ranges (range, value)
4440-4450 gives 20.5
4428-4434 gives 20.9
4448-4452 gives 21.1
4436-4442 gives 18.6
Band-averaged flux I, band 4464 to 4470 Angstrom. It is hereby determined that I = 18.9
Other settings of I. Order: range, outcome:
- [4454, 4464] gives 19.2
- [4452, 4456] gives 21.4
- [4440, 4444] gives 19.4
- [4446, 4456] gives 21.2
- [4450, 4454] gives 20.7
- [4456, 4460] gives 19.1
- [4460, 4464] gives 18.2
